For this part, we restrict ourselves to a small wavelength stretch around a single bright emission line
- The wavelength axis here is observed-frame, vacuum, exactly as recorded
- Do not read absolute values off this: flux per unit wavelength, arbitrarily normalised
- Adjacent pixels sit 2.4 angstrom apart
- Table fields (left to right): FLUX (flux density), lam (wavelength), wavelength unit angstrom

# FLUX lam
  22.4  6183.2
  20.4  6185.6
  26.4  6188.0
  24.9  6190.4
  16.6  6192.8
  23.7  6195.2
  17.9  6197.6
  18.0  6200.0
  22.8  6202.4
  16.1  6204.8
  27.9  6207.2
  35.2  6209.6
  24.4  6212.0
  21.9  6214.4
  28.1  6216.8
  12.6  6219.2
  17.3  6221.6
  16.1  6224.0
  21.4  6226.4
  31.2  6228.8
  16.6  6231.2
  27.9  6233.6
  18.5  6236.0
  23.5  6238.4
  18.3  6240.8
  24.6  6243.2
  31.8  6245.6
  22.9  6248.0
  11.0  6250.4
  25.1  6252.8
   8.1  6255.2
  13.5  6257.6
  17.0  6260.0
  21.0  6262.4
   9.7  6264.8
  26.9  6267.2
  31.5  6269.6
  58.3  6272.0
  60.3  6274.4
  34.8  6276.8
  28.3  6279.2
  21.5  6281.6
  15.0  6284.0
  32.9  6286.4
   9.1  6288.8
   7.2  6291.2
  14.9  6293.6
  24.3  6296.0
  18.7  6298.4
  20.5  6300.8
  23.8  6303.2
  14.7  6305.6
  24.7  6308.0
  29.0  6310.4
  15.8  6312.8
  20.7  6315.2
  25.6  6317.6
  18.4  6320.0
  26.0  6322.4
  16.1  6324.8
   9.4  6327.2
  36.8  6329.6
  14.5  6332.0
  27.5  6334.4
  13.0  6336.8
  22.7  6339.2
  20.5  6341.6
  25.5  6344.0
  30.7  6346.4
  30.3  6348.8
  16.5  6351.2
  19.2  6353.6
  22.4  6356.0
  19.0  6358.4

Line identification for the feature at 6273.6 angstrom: H-beta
